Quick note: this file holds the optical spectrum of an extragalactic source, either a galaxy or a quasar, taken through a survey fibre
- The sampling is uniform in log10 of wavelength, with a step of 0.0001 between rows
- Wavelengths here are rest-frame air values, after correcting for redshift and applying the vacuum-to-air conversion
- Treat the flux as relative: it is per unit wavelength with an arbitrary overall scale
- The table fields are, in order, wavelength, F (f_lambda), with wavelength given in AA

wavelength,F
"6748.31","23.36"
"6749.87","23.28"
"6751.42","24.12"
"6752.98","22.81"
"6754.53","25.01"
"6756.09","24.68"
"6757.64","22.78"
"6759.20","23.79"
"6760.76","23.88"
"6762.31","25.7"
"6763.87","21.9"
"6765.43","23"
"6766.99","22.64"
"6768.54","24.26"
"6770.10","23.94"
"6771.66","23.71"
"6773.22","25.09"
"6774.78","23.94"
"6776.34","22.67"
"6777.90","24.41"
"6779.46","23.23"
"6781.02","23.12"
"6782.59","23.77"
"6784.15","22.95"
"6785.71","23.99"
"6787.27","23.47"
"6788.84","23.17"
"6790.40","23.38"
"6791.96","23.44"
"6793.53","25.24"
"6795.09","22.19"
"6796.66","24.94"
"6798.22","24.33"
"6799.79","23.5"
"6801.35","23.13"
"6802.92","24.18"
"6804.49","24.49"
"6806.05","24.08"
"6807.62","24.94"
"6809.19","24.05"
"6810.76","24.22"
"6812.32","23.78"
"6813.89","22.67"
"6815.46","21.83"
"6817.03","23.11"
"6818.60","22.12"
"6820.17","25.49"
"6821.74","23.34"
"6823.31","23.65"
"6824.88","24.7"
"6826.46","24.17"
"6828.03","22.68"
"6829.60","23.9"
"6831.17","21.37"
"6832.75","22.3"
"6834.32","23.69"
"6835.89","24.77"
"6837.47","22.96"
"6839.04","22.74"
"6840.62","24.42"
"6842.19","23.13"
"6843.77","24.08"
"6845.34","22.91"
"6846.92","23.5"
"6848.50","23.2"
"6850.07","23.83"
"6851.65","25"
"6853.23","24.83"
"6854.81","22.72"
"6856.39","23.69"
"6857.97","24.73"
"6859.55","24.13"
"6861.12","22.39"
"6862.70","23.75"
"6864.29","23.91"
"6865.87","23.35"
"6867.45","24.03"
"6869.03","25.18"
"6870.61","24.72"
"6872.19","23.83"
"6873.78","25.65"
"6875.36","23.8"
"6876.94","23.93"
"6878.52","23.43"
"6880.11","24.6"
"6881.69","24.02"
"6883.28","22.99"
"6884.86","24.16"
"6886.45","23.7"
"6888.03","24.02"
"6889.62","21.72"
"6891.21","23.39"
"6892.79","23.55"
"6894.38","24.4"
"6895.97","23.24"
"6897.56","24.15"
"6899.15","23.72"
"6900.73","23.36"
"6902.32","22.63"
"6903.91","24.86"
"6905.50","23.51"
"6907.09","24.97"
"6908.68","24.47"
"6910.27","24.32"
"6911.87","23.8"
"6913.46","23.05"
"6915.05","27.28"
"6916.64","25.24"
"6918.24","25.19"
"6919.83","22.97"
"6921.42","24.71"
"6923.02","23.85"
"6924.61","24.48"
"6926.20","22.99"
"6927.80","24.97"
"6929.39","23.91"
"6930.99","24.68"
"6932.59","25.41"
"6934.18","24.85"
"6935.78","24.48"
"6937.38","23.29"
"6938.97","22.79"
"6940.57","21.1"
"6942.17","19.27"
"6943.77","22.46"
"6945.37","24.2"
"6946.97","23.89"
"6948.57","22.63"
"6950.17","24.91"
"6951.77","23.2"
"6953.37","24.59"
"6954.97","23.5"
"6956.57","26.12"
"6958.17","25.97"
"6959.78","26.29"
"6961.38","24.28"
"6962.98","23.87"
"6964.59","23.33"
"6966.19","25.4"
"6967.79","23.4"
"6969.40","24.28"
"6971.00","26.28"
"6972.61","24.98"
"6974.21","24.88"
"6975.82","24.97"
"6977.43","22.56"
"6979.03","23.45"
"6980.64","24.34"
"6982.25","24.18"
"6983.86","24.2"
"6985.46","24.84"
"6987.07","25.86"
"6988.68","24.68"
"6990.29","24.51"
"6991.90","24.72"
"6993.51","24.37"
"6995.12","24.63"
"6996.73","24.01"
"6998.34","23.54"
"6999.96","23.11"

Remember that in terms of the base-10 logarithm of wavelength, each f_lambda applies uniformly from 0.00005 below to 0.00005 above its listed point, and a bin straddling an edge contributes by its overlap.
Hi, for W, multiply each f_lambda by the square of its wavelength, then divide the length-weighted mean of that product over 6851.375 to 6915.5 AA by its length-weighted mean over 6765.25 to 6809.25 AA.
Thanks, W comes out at 1.04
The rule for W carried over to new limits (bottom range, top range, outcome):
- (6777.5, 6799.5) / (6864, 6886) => 1.05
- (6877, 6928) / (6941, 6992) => 1.03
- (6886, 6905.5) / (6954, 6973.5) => 1.07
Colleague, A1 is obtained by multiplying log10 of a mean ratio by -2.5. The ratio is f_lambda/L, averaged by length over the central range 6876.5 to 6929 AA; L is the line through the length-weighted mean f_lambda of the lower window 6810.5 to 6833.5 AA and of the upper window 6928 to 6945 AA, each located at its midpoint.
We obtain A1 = -0.03 mag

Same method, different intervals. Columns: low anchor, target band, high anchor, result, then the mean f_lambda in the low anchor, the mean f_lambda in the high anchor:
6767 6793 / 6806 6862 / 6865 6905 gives 0.01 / 23.6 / 23.9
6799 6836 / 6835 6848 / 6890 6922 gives 0.01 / 23.6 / 24.1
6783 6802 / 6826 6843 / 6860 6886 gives 0.03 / 23.7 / 24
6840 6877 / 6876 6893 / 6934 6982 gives 0.02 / 23.9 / 24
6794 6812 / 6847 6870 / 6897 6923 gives 0.01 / 24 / 24.3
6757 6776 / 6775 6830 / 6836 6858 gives 0.00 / 23.7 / 23.7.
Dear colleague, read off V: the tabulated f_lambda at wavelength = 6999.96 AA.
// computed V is 23.11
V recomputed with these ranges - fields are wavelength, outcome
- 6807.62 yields 24.94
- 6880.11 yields 24.6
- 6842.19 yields 23.13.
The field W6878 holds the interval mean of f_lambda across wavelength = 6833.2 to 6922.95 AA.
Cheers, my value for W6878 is 23.9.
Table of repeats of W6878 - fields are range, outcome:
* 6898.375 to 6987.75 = 24.2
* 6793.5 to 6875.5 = 23.7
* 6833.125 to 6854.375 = 23.7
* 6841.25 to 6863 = 23.7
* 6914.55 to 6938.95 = 24.5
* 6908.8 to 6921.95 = 24.6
